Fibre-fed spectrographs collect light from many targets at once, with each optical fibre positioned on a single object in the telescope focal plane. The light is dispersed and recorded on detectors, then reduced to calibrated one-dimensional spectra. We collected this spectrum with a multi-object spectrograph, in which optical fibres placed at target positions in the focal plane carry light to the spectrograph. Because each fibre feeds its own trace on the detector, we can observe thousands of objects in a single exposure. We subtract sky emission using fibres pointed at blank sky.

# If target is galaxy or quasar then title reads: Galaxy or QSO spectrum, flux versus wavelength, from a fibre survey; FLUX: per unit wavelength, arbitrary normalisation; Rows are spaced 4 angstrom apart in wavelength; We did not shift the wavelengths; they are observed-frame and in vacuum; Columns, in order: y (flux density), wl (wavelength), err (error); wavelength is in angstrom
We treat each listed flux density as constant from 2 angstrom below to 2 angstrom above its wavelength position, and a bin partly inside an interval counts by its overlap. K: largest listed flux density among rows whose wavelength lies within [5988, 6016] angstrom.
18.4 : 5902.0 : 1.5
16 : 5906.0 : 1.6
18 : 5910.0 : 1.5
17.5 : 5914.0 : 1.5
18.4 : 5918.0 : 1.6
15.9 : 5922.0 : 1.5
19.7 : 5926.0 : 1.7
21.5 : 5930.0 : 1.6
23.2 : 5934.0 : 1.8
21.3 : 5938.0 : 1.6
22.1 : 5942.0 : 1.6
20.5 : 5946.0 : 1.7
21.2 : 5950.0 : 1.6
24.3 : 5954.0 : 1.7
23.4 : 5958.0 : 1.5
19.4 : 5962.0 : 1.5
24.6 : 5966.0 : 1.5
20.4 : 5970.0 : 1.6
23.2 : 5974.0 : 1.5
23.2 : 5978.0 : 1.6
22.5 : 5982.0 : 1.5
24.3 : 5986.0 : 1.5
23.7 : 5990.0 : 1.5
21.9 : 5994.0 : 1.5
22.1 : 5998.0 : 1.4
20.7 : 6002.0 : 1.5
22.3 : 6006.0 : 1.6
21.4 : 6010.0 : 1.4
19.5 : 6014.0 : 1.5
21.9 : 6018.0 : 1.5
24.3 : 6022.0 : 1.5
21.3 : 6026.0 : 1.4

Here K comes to 23.7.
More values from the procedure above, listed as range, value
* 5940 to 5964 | 24.3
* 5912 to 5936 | 23.2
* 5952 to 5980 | 24.6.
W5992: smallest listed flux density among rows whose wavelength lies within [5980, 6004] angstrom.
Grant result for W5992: 20.7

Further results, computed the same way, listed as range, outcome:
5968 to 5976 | 20.4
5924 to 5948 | 19.7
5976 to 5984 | 22.5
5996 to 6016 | 19.5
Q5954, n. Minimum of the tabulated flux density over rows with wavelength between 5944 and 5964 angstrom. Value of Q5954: 19.4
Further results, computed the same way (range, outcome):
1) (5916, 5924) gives 15.9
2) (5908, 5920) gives 17.5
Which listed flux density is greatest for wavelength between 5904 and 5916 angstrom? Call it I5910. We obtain 18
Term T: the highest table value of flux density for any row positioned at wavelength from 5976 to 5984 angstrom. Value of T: 23.2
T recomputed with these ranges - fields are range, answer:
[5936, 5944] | 22.1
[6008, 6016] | 21.4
